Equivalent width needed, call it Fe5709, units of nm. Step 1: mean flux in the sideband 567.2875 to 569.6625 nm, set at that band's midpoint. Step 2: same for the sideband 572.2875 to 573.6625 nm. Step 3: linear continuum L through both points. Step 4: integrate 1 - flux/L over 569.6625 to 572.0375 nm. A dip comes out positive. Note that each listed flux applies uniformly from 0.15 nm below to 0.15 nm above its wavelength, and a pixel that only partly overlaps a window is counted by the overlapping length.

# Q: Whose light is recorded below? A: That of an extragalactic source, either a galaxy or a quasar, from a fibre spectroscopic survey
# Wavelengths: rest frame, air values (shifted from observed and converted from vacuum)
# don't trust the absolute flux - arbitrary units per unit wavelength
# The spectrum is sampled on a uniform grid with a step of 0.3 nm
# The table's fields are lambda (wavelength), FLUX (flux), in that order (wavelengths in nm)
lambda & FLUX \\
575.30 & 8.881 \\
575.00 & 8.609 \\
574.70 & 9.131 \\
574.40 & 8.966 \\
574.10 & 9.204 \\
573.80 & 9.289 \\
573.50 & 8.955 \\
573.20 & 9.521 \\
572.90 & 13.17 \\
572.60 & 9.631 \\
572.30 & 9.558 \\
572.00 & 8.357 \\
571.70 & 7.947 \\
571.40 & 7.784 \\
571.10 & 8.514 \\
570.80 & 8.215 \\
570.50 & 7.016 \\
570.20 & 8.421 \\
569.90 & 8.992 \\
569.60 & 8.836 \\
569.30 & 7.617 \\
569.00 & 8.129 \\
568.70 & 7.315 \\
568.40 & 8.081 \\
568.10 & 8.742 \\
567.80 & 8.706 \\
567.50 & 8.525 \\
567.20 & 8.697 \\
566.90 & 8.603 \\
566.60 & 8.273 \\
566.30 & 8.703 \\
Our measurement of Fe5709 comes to 0.28 nm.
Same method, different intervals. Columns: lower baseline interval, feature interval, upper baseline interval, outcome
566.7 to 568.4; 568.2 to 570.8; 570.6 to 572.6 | 0.138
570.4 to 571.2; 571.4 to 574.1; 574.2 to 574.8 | -0.287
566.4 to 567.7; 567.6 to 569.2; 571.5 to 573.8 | 0.107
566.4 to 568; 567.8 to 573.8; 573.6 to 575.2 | 0.080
